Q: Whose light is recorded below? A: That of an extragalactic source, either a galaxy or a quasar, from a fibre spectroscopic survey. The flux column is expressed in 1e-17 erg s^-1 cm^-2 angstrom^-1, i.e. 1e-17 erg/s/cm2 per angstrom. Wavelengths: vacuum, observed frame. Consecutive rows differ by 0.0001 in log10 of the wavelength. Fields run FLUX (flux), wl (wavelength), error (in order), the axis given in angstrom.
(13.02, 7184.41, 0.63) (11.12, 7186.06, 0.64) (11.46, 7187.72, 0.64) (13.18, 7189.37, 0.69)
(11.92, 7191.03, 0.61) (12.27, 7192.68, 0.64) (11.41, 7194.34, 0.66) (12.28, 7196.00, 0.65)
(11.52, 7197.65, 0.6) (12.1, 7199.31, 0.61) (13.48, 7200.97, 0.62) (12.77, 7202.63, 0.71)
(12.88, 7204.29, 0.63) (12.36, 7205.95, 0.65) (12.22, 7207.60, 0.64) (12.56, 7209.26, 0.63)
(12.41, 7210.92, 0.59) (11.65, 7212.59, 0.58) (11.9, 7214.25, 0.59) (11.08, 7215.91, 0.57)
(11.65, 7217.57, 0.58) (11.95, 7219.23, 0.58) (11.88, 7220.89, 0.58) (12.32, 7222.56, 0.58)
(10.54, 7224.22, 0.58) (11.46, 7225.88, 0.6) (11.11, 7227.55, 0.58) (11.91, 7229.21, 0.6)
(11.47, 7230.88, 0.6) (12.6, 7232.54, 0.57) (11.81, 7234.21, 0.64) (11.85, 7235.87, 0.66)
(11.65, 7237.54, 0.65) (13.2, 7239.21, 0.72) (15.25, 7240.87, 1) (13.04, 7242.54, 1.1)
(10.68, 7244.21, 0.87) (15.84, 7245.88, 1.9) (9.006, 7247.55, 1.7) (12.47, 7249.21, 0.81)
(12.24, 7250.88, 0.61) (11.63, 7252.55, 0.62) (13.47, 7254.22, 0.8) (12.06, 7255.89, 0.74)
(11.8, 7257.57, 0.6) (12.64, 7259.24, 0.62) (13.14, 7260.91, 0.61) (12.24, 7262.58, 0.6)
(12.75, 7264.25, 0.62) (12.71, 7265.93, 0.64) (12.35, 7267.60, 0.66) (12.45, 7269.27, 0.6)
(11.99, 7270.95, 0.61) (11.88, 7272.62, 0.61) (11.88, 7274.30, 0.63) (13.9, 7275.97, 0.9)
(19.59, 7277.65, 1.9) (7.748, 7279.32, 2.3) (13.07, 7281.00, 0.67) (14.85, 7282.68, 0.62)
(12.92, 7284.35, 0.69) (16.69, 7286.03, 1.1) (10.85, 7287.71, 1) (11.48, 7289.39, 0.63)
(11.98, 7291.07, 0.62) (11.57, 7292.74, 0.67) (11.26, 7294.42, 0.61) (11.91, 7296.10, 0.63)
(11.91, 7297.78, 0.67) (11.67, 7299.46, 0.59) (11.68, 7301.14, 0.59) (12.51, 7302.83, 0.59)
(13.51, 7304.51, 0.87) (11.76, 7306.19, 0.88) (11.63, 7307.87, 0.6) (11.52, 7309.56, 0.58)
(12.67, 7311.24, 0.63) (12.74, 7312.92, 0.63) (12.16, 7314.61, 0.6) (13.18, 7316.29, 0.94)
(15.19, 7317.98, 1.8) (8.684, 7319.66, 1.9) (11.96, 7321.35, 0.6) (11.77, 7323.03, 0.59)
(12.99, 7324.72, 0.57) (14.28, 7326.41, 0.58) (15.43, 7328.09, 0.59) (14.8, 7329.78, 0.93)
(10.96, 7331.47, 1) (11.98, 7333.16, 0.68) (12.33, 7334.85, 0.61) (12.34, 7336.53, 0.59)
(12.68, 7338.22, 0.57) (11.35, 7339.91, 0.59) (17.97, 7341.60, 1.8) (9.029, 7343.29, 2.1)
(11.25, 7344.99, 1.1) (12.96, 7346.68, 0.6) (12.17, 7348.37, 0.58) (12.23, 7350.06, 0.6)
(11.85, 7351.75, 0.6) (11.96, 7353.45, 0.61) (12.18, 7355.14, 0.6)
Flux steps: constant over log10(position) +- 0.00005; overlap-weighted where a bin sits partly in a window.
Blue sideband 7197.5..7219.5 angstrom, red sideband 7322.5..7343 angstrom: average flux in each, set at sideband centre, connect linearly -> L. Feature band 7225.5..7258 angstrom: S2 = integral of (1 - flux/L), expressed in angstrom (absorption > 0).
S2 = 0.6 angstrom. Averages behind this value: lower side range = 12.2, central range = 12.2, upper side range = 13.2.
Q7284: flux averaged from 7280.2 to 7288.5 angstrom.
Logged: 13.7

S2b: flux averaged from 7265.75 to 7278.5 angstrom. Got 13.4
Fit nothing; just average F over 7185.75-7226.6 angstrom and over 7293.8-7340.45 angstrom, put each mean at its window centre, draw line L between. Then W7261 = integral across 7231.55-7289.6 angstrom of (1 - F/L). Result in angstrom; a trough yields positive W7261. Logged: -2.3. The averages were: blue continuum 12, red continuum 12.4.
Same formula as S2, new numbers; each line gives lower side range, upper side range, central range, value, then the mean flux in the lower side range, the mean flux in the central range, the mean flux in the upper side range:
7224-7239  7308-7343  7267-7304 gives -0.75 angstrom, 11.7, 12.6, 12.8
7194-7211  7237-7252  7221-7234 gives 0.90 angstrom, 12.4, 11.6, 12.6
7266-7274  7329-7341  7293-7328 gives 0.15 angstrom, 12.2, 12.3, 12.5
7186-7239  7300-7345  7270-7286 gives -1.23 angstrom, 12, 13.3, 12.5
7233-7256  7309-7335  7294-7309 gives 0.75 angstrom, 12.5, 12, 12.7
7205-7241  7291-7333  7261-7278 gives -1.10 angstrom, 12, 13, 12.4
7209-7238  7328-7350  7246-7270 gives -0.63 angstrom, 11.8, 12.3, 12.6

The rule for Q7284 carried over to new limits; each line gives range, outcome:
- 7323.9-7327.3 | 13.7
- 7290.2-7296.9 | 11.7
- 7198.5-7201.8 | 12.8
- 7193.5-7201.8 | 12.2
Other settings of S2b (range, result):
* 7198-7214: 12.4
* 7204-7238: 11.9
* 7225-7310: 12.4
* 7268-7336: 12.6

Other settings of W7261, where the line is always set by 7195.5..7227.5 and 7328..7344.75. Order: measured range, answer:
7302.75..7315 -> 0.2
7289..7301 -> 0.8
